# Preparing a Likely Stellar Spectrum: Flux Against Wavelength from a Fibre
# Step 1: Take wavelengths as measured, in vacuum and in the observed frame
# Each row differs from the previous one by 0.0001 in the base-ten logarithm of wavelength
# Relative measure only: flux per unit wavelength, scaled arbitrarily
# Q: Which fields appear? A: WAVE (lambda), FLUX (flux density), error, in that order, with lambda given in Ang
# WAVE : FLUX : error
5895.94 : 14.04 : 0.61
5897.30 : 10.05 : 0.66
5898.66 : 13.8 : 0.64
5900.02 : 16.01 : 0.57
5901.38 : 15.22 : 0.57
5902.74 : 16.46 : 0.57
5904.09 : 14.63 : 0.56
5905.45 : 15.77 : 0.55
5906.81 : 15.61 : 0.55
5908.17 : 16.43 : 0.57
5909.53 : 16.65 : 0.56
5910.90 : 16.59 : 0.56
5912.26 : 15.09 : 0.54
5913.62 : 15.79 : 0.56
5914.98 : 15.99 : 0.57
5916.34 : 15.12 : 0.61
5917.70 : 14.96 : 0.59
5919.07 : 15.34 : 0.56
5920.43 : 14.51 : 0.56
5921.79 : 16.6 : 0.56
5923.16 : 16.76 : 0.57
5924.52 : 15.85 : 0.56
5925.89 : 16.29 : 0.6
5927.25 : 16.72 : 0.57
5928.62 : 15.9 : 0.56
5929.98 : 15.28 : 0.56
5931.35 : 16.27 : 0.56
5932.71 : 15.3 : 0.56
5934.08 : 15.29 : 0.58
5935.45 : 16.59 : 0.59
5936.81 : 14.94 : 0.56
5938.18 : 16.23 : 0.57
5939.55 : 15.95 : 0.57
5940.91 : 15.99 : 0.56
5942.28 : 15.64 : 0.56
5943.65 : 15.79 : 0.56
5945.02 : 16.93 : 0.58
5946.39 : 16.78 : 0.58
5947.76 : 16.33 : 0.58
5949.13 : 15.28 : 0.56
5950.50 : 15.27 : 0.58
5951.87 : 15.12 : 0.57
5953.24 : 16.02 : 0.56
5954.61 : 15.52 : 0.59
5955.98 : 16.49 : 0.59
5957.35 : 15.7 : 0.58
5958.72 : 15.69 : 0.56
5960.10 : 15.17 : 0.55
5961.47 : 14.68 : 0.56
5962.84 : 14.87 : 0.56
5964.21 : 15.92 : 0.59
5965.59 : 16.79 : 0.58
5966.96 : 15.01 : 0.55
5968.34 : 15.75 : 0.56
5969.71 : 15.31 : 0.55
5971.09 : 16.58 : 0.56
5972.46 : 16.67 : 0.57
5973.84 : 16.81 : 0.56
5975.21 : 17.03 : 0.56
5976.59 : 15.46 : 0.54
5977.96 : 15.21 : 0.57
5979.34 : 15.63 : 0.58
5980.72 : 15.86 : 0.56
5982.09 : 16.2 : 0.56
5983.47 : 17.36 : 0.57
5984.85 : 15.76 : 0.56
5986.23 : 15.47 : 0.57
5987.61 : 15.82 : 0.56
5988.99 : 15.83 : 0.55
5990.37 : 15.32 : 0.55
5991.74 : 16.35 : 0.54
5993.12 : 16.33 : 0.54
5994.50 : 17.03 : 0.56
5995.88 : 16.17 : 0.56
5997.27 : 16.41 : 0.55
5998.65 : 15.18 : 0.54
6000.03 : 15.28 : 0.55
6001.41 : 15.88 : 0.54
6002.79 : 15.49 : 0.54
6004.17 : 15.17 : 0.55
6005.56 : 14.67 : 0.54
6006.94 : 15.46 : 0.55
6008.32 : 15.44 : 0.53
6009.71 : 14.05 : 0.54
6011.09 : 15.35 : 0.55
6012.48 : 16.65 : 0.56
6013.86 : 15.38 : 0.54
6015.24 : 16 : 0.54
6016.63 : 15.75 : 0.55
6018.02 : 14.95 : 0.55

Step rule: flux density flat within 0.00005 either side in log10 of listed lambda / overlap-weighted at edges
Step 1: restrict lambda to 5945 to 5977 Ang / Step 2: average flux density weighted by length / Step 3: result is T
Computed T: 15.9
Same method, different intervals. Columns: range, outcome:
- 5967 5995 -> 16.1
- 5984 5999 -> 16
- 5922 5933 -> 16.1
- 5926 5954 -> 15.9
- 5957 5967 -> 15.5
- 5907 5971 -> 15.8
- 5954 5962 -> 15.6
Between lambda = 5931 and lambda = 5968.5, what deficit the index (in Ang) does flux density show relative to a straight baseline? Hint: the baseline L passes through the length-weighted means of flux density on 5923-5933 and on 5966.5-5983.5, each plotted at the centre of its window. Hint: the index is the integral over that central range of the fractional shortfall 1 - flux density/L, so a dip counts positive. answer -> 0.7 Ang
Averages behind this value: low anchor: 16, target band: 15.8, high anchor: 16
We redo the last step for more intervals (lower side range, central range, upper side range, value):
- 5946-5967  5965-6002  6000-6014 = -1.2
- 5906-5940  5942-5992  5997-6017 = -0.8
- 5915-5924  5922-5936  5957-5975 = -0.4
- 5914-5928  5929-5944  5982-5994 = 0.1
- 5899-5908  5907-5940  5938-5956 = -0.2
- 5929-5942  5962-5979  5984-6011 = -0.3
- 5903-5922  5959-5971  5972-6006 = 0.3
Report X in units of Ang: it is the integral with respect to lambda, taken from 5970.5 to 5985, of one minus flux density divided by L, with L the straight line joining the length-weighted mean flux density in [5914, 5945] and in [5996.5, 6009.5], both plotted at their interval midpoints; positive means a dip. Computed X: -0.7 Ang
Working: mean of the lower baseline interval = 15.8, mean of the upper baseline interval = 15.4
